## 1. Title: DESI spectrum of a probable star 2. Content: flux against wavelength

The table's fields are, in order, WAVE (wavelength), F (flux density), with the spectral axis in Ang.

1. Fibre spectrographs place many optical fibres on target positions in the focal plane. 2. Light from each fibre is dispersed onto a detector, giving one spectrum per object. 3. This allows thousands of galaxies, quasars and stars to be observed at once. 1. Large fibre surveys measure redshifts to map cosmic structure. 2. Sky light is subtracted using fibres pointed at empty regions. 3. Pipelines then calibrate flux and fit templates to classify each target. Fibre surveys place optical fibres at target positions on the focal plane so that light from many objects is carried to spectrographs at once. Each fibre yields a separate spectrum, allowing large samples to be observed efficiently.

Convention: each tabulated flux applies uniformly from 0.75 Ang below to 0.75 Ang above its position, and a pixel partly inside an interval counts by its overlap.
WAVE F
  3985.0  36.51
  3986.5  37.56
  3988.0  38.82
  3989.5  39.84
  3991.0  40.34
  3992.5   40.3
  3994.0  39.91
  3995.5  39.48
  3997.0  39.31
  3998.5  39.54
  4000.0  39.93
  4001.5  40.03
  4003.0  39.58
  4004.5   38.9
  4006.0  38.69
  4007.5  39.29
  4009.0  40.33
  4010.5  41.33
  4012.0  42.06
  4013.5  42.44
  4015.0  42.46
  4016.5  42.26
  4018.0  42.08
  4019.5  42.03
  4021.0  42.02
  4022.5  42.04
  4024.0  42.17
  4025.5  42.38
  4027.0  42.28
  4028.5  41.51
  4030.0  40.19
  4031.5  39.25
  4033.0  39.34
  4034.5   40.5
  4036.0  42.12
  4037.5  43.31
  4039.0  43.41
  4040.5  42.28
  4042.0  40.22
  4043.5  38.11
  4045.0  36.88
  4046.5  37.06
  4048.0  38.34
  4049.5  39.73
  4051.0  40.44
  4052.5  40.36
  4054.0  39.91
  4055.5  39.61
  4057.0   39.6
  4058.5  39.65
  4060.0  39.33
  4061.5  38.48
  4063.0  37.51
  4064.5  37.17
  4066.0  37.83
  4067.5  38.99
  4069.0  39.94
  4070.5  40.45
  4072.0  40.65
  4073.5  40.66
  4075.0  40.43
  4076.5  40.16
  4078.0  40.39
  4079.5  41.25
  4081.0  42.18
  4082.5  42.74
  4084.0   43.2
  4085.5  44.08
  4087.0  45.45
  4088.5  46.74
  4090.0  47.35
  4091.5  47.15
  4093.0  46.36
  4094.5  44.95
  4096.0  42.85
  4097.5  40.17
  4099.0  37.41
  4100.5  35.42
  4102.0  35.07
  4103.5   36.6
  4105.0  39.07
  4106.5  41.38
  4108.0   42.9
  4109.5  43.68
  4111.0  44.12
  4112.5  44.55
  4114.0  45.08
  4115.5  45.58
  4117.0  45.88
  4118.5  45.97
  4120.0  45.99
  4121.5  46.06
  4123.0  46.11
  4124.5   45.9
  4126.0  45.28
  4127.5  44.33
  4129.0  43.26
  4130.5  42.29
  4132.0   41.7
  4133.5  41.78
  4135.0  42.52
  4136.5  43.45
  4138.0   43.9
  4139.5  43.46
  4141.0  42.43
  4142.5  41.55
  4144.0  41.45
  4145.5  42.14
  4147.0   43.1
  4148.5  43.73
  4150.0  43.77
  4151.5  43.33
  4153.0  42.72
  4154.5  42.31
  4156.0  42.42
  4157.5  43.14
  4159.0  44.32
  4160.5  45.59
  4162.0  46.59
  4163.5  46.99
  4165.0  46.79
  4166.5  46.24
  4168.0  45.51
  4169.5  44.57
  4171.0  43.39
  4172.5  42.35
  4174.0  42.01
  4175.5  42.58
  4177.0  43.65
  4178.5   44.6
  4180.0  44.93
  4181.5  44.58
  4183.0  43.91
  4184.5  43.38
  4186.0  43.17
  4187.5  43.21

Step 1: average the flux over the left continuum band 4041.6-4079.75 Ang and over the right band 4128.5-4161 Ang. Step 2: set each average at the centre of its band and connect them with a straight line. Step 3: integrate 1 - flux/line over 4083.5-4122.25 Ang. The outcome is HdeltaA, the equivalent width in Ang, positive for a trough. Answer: -2.0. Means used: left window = 39.3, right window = 42.9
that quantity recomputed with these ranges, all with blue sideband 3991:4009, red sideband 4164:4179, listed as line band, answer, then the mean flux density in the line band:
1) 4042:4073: 1.6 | 39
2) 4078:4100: -0.8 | 43.5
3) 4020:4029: -0.4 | 42.1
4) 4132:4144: 0.2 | 42.6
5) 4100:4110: 0.8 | 39.1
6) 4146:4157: 0.2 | 43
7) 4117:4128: -0.7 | 45.7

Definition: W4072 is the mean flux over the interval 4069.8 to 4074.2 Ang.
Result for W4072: 40.6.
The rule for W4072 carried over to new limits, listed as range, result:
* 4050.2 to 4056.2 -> 40.1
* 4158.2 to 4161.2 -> 44.9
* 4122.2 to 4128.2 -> 45.4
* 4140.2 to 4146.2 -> 41.9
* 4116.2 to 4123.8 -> 46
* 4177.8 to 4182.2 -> 44.7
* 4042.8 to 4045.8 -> 37.5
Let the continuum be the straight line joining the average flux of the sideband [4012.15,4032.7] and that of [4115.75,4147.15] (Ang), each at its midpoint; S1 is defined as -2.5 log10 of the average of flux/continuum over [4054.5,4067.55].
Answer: 0.101 mag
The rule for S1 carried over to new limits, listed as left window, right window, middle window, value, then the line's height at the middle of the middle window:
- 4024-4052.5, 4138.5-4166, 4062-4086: 0.03 mag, 41.5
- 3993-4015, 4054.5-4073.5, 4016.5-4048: -0.03 mag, 39.7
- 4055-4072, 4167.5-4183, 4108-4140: -0.07 mag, 41.6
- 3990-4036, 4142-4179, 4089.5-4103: 0.02 mag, 42.5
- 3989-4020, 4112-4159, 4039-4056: 0.05 mag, 41.5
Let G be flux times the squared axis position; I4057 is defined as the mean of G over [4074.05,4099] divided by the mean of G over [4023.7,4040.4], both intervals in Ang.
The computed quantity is 1.1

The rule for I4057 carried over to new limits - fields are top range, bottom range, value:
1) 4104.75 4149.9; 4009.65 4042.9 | 1.10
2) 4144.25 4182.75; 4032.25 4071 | 1.17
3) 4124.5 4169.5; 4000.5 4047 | 1.14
